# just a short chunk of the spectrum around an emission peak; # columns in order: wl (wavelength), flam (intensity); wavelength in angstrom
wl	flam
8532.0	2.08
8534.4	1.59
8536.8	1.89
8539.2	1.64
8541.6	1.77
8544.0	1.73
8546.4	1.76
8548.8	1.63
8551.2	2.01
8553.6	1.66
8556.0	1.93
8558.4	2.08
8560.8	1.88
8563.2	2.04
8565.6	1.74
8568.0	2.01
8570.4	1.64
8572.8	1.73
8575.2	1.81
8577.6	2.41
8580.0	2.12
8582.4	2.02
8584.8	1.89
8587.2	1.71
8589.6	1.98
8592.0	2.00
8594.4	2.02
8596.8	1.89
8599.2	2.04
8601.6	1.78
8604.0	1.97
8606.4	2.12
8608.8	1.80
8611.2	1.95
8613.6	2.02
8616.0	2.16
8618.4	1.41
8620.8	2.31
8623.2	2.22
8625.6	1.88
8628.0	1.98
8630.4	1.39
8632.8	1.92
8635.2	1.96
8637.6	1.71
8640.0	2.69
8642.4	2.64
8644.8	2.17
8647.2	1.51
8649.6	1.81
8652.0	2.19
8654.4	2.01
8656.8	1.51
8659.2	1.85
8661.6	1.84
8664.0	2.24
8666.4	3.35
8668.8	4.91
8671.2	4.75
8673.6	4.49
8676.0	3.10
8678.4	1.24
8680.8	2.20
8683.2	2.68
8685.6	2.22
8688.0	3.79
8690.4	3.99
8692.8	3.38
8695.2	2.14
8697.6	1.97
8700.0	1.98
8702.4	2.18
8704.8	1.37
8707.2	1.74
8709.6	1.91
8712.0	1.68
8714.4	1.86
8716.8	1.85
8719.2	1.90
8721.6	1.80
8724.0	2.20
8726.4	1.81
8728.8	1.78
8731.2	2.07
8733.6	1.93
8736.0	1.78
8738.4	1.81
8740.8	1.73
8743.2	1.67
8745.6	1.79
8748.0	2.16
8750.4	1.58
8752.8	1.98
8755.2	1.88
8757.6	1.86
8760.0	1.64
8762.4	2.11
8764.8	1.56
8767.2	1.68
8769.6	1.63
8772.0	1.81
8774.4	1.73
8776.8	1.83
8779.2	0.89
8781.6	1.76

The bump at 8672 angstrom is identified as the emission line [S II]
